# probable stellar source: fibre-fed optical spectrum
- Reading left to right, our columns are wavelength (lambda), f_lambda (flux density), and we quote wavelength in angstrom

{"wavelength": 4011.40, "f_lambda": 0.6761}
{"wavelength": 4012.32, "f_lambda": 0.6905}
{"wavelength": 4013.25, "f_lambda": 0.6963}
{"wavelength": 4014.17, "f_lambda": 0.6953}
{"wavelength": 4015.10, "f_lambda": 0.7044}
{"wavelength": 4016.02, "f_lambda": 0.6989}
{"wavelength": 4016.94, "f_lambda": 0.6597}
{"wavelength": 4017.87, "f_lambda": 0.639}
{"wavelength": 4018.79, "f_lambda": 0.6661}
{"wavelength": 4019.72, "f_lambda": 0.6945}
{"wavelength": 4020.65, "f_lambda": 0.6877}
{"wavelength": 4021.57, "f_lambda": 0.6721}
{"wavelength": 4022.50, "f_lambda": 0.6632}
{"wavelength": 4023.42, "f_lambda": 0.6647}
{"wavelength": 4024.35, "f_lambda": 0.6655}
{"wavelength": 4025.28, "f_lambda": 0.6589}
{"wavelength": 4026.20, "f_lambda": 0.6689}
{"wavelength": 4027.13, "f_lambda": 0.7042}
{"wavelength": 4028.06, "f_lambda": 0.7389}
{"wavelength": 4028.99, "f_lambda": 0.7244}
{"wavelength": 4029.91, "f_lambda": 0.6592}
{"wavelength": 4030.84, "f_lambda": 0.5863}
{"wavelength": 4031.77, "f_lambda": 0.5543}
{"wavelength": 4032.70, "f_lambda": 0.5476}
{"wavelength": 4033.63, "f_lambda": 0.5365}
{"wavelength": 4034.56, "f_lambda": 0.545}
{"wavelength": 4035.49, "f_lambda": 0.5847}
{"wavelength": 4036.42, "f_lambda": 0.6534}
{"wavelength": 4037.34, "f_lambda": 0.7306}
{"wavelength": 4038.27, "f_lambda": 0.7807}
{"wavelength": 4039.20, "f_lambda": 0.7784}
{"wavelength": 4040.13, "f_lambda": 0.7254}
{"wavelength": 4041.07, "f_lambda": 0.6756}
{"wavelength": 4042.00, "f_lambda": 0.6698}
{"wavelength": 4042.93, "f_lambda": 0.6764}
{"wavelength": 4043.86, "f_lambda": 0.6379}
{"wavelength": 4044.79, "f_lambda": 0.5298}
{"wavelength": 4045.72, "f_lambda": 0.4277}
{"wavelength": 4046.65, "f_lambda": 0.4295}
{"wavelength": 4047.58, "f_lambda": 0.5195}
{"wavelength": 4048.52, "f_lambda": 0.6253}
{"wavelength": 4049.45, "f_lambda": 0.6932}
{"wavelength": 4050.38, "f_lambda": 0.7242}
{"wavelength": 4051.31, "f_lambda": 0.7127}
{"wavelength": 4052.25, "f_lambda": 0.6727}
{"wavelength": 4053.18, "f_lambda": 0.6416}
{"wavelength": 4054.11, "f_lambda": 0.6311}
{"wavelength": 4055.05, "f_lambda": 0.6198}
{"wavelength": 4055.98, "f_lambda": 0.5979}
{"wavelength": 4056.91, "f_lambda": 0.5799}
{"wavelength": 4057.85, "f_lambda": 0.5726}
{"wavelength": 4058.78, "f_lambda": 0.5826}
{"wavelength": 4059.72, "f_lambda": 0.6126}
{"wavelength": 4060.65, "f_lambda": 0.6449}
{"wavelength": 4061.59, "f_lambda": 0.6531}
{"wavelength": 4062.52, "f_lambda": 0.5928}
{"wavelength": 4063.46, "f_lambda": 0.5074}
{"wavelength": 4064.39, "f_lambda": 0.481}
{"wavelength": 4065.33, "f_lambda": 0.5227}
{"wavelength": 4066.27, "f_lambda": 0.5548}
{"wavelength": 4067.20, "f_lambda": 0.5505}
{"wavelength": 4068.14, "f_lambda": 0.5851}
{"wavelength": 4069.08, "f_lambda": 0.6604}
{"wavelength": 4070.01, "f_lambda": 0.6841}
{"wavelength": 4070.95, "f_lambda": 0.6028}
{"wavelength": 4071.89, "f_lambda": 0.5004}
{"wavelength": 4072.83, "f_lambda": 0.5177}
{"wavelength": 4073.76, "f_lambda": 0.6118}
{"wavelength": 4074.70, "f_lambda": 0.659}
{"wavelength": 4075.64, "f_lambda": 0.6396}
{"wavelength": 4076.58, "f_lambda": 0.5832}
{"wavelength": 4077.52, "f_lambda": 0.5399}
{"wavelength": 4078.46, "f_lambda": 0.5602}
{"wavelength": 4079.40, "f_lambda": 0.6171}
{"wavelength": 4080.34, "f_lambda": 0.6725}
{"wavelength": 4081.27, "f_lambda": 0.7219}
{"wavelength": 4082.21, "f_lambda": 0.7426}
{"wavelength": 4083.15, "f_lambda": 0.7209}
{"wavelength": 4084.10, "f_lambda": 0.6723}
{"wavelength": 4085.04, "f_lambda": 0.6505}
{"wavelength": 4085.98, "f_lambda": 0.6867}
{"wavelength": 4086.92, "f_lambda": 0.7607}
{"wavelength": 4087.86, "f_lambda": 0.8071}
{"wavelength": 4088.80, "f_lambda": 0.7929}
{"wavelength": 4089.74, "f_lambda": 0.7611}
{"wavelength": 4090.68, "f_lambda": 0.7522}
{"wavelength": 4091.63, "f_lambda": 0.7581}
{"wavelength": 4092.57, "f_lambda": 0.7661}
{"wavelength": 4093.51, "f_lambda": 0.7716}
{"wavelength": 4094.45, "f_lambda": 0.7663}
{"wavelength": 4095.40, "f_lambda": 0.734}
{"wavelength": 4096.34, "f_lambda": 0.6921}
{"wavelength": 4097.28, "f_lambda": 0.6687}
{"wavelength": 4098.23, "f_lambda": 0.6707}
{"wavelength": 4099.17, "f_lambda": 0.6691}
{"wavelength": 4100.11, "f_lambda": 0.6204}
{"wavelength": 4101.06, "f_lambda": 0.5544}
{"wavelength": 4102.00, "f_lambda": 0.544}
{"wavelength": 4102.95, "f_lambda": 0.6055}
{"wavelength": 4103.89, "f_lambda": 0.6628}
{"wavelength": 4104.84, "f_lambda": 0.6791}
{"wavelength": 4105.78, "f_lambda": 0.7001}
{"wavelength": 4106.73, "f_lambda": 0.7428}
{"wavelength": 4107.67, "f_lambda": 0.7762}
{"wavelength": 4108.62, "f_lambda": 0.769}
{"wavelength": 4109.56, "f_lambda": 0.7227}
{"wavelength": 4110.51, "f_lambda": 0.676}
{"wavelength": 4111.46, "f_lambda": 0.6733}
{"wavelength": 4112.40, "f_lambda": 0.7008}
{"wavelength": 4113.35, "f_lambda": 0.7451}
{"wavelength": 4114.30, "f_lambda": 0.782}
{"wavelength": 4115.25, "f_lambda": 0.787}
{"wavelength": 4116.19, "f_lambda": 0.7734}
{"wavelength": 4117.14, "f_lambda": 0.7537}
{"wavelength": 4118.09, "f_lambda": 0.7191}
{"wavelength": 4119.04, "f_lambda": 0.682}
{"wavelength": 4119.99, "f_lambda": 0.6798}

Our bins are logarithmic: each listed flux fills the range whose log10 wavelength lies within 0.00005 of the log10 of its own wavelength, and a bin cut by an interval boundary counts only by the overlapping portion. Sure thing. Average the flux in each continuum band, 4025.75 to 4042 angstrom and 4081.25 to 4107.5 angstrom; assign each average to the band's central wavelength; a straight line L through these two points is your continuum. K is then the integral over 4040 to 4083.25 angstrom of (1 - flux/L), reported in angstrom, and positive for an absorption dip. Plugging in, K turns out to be 4.5 angstrom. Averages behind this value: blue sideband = 0.658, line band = 0.608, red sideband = 0.703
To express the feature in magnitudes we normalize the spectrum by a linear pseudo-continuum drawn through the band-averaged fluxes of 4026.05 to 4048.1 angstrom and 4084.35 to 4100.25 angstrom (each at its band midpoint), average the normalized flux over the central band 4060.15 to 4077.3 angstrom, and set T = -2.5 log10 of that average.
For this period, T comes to 0.170 mag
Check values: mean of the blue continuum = 0.628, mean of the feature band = 0.586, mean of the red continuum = 0.727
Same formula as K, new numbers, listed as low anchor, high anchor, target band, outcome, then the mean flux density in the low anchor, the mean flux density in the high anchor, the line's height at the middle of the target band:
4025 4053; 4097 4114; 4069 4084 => 0.8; 0.639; 0.678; 0.661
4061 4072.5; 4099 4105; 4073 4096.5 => -4.0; 0.574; 0.613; 0.594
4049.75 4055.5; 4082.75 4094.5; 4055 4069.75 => 2.3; 0.668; 0.743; 0.688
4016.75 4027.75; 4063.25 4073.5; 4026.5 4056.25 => -0.5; 0.671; 0.563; 0.627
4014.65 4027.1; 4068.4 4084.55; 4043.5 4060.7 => 1.2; 0.674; 0.629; 0.649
